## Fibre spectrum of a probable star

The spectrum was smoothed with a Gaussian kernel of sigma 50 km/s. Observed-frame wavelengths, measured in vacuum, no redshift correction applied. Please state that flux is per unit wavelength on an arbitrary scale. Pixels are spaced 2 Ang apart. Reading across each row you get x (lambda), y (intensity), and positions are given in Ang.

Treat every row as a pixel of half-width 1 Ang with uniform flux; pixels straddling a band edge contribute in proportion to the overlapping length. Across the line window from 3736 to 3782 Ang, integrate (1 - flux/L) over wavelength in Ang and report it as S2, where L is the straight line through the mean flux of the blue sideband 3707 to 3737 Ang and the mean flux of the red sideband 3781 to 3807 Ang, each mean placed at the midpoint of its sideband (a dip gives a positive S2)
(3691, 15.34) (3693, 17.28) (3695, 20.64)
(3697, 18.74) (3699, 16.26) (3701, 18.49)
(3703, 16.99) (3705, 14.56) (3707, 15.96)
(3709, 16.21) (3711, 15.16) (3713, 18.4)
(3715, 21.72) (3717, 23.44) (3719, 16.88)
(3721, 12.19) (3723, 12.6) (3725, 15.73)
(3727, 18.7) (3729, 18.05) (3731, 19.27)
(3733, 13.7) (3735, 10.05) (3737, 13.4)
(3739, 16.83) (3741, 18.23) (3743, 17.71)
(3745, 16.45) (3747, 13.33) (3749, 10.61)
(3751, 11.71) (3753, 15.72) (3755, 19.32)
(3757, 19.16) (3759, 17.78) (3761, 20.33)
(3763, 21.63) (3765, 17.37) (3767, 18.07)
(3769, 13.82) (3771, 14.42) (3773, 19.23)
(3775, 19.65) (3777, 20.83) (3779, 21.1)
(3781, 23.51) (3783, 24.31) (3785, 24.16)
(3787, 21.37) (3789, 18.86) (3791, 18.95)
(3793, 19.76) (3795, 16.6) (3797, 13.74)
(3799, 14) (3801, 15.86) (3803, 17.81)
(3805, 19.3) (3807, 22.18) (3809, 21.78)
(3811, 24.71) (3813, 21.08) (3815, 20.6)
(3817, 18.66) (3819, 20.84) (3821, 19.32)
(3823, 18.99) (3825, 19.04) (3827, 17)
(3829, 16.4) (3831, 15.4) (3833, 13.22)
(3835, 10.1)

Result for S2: 1.08 Ang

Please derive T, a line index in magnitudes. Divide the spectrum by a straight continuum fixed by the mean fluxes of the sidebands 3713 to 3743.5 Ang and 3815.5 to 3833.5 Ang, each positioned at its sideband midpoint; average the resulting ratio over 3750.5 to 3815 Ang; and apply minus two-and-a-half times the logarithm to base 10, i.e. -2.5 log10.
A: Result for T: -0.105 mag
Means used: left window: 16.6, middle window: 19.1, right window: 17.9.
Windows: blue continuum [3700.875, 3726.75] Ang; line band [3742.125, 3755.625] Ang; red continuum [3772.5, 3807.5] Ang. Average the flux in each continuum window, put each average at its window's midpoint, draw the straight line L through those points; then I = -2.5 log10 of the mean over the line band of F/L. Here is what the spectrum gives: 0.21 mag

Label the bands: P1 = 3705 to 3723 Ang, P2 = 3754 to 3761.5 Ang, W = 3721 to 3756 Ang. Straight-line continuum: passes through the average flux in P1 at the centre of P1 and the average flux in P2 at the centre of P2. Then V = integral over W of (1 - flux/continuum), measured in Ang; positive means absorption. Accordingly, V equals 5.56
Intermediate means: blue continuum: 17.1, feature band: 15.3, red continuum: 19.1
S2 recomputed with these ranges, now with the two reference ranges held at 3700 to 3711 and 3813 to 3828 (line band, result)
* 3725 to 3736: 0.67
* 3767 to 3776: 0.56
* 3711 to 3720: -1.61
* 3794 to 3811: 0.73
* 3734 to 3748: 1.72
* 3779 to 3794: -2.52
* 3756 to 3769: -0.61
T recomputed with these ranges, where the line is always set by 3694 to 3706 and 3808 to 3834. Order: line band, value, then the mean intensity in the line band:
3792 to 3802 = 0.17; 16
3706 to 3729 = 0.05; 17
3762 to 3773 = 0.07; 17.3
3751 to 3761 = 0.04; 17.6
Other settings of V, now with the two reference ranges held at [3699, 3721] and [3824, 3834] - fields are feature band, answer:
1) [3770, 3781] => -1.8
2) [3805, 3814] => -3.1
